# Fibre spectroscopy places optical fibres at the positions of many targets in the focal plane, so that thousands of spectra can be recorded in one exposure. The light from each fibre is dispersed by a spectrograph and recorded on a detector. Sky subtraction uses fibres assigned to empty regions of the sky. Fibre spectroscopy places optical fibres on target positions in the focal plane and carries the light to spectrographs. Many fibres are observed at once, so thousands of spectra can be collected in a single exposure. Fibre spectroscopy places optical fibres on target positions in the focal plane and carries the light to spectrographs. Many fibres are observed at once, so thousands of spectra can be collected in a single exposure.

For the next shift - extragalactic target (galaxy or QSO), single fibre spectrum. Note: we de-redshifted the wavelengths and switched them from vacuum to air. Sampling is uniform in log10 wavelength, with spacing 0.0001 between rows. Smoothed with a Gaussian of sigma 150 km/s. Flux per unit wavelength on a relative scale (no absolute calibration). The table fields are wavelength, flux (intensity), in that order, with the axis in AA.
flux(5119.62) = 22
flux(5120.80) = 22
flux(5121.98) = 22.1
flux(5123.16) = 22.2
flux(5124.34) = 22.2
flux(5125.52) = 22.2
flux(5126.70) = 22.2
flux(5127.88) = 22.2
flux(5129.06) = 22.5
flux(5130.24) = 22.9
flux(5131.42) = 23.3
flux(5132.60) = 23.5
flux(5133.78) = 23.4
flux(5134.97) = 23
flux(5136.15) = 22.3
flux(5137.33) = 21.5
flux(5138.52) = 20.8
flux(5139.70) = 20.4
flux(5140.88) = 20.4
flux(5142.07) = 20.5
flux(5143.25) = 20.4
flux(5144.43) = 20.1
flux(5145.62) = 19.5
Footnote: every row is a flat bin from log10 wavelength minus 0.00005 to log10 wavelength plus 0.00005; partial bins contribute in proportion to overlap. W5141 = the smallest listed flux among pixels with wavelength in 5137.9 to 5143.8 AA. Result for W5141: 20.4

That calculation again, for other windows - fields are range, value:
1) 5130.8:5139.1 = 20.8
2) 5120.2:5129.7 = 22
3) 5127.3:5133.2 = 22.2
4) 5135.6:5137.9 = 21.5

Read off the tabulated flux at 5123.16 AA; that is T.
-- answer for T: 22.2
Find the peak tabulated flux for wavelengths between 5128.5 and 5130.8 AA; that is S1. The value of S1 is 22.9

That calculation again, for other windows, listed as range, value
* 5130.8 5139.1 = 23.5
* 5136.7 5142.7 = 21.5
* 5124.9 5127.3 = 22.2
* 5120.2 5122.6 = 22.1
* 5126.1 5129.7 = 22.5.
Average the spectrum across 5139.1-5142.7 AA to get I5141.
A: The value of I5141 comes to 20.5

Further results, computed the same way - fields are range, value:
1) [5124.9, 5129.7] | 22.3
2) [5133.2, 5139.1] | 22.2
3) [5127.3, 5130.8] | 22.5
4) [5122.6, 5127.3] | 22.2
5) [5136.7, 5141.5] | 20.8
